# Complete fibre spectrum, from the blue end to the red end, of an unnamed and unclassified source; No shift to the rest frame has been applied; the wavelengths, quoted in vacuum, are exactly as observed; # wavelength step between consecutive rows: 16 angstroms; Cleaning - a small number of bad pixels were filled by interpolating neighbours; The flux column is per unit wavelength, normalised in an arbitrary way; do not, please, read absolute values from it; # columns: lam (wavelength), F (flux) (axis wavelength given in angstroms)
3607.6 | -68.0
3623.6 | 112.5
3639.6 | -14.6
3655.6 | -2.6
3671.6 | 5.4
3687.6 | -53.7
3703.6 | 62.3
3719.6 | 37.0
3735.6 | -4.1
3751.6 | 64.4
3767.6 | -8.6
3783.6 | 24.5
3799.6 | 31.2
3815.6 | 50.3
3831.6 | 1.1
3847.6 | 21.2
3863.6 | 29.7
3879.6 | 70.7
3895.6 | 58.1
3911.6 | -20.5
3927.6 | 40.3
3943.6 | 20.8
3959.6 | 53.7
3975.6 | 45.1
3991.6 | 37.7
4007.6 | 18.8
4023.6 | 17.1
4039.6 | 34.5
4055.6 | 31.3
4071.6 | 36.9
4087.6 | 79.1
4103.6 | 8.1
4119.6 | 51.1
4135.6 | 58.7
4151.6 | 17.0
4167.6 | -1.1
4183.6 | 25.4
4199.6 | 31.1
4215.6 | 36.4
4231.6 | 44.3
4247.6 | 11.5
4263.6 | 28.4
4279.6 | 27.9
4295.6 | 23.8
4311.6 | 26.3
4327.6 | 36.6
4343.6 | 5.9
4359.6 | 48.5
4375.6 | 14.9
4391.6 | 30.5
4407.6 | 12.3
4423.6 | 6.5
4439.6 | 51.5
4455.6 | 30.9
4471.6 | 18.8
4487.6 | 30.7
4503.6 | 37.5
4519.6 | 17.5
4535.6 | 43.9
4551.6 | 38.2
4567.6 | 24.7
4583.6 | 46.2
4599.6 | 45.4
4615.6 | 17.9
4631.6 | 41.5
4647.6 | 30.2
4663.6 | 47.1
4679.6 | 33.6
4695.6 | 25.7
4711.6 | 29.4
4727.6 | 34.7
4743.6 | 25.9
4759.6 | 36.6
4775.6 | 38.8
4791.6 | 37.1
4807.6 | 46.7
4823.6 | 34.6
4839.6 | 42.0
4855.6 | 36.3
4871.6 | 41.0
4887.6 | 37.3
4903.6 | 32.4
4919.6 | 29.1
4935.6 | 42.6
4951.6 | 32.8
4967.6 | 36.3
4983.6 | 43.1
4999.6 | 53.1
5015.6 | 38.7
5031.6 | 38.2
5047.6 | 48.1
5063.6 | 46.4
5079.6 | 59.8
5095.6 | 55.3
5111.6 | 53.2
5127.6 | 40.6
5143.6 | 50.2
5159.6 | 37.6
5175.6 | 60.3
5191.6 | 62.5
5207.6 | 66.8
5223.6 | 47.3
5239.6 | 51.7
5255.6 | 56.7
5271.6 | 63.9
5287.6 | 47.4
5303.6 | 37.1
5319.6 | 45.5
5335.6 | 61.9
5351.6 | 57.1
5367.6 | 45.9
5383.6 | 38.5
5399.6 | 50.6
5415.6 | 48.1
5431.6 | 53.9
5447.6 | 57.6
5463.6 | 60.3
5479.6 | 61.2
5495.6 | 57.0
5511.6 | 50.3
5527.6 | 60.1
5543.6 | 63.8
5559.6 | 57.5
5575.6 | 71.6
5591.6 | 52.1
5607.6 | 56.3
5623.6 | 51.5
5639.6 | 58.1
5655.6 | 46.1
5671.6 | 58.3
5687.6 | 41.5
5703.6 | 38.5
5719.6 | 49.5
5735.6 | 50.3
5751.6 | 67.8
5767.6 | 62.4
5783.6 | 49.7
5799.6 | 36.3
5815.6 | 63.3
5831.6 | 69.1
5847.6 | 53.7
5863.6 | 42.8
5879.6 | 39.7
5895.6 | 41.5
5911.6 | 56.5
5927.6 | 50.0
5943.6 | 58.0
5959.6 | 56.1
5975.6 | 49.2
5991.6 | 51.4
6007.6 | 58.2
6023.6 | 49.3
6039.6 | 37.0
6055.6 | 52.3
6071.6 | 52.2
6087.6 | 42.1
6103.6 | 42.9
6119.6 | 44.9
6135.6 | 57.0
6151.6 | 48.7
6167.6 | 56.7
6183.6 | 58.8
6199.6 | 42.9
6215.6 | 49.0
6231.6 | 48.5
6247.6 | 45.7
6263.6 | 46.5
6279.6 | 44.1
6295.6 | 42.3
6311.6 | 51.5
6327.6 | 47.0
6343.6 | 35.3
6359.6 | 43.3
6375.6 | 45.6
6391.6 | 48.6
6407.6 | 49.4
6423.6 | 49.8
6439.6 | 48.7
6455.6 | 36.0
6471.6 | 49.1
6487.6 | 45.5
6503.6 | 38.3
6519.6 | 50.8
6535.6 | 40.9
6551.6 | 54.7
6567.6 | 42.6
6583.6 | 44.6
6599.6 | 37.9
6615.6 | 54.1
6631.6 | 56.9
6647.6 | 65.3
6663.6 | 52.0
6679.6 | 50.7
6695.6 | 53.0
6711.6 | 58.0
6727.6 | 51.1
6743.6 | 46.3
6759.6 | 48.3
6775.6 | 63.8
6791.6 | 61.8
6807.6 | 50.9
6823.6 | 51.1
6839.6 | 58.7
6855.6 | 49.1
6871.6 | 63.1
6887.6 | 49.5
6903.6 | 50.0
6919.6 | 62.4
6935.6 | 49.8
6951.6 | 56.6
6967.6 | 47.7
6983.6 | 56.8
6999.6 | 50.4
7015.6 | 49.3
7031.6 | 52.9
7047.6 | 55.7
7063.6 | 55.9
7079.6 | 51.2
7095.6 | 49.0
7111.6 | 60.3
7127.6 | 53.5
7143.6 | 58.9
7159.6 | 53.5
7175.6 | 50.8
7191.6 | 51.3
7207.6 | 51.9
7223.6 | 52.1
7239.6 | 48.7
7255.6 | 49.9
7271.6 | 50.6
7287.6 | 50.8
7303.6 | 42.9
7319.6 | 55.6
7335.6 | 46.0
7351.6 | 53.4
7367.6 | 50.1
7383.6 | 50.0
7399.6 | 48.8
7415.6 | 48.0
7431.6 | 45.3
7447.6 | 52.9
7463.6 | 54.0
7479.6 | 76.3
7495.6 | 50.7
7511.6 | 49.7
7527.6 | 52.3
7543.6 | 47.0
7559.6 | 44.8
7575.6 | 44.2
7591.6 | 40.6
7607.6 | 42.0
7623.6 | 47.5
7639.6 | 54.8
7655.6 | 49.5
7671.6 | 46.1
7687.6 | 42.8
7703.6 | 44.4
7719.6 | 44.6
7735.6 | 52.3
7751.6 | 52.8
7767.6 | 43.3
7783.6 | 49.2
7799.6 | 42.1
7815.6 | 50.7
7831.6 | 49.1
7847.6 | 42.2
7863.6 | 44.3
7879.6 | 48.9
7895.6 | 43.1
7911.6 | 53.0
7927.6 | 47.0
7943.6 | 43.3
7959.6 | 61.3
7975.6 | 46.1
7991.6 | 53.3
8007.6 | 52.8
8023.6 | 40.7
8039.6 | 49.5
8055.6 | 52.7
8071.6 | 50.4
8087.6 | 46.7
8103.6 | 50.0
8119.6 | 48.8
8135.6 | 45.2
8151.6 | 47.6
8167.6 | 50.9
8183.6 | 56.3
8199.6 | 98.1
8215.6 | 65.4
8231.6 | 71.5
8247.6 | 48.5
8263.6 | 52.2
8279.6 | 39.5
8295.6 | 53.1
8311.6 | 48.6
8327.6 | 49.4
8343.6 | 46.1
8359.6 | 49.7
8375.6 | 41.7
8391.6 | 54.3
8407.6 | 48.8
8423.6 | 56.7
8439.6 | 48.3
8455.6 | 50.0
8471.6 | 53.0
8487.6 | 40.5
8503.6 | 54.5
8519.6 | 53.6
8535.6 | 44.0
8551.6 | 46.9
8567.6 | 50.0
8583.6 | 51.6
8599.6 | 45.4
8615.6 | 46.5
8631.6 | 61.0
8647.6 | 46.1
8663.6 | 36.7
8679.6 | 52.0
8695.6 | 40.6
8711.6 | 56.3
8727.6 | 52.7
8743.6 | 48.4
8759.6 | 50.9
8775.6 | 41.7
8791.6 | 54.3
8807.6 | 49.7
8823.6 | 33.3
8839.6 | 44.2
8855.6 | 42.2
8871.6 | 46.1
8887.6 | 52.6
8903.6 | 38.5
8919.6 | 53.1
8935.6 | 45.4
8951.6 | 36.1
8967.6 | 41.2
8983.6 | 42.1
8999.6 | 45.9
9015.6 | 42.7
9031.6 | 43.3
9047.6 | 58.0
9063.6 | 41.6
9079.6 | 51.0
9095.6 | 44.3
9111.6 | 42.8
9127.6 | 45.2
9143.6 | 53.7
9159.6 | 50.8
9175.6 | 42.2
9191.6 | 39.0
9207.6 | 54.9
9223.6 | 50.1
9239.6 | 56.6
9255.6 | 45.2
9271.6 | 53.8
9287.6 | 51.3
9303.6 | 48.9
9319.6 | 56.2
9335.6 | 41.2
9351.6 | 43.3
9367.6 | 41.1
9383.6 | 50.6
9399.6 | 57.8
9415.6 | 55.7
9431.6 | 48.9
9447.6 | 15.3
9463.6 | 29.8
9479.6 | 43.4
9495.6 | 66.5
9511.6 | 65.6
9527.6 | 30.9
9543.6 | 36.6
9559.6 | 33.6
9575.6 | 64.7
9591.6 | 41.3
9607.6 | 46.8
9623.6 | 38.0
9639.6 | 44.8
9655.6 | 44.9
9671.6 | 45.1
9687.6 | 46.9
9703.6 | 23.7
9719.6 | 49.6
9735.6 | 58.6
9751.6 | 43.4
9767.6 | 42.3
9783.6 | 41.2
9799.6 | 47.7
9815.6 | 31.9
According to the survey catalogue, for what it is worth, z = 0.250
